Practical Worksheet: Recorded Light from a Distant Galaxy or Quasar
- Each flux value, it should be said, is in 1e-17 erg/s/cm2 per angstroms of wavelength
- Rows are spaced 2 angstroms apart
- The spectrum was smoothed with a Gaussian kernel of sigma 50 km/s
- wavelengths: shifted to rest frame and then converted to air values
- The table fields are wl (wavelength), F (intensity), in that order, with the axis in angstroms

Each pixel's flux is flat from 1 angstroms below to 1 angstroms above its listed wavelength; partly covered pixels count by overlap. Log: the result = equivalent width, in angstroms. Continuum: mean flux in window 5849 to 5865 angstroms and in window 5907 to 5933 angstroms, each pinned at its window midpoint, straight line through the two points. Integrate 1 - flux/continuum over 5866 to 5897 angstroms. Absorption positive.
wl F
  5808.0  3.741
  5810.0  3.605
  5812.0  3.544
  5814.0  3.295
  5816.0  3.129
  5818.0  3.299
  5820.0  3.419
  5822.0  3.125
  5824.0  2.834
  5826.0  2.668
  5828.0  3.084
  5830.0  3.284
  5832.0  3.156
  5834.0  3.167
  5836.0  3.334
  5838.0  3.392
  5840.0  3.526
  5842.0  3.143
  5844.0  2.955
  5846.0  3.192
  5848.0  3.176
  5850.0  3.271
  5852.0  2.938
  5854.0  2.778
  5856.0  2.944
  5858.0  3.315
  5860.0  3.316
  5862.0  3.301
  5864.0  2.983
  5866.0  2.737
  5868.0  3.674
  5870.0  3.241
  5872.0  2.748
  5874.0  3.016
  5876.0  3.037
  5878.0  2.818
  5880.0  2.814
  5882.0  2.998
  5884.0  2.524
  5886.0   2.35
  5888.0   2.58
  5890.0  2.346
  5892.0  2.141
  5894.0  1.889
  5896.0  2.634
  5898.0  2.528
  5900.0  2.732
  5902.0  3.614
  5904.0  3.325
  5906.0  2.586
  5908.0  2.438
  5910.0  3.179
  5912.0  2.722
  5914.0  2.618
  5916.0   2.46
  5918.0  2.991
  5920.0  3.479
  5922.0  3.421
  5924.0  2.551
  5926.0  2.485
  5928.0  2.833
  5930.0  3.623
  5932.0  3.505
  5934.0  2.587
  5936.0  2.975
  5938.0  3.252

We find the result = 3.3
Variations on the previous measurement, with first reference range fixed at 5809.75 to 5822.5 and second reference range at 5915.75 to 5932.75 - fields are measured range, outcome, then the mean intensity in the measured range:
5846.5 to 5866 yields 0.8 angstroms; 3.1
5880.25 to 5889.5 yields 1.6 angstroms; 2.61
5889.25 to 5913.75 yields 3.4 angstroms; 2.68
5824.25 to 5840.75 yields 0.6 angstroms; 3.18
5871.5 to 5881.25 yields 0.9 angstroms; 2.9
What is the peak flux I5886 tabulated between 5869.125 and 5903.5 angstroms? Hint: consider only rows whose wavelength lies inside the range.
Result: 3.614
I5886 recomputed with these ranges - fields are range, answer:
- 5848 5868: 3.674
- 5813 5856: 3.526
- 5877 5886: 2.998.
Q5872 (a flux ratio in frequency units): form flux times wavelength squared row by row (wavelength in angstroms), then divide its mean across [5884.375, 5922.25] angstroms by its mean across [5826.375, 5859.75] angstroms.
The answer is 0.88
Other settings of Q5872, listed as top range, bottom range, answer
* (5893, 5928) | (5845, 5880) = 0.93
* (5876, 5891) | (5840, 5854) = 0.86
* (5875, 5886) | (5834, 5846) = 0.87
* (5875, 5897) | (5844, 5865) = 0.83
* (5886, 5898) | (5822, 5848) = 0.76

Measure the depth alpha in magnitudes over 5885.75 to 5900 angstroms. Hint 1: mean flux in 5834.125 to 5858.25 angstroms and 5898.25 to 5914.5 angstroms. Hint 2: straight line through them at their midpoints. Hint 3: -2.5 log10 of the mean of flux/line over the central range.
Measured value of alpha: 0.23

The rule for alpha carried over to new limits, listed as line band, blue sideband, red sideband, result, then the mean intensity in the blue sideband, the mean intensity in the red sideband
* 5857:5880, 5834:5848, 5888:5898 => -0.13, 3.24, 2.31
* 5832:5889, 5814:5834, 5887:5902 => -0.09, 3.12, 2.49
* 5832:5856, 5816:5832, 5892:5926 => -0.04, 3.11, 2.79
